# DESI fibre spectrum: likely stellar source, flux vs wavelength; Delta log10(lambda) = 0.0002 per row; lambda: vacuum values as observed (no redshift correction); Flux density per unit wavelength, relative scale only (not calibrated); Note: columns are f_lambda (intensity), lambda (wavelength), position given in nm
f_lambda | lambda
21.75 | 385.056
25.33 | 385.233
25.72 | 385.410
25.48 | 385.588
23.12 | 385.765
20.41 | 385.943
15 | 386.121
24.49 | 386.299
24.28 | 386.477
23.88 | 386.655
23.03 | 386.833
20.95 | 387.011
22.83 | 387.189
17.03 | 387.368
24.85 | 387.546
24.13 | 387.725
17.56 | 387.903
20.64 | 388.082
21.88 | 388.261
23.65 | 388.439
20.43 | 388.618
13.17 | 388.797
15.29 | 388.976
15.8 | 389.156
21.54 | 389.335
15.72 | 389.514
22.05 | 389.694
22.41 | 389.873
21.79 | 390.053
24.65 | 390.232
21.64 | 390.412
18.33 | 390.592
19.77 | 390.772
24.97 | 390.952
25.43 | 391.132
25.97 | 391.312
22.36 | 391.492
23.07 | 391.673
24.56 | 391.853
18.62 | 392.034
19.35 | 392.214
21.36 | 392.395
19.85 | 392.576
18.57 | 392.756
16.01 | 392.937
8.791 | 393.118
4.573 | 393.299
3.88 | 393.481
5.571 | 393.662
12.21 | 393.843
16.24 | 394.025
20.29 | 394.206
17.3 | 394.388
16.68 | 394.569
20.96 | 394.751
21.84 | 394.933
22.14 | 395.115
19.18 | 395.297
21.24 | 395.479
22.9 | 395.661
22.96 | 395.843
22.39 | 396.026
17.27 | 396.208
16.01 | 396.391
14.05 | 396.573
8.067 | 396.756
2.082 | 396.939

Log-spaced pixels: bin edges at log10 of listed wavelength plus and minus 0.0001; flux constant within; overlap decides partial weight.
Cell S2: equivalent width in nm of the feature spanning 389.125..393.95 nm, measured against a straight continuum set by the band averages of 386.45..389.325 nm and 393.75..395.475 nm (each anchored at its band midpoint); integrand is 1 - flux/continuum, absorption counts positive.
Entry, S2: 0.271 nm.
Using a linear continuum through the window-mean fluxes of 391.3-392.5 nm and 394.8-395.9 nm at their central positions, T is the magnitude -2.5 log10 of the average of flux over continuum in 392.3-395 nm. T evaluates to 0.41 mag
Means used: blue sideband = 21.9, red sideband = 21.6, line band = 14.9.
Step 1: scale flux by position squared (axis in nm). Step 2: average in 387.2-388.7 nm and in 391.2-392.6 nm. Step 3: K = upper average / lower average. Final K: 1.05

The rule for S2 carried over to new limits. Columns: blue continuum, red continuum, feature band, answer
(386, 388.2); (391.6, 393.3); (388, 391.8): -0.26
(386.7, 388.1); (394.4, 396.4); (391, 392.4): -0.12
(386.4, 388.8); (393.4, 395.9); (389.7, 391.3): -0.22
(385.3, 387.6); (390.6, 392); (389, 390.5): 0.16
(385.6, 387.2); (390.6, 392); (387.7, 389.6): 0.31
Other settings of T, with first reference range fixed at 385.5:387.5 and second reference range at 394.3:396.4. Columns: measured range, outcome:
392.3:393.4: 0.369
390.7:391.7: -0.130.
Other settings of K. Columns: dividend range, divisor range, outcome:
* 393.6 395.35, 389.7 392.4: 0.79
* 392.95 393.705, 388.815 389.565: 0.41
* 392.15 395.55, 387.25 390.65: 0.82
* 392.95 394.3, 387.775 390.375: 0.54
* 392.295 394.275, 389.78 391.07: 0.61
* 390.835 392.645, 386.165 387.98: 1.04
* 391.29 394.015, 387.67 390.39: 0.81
